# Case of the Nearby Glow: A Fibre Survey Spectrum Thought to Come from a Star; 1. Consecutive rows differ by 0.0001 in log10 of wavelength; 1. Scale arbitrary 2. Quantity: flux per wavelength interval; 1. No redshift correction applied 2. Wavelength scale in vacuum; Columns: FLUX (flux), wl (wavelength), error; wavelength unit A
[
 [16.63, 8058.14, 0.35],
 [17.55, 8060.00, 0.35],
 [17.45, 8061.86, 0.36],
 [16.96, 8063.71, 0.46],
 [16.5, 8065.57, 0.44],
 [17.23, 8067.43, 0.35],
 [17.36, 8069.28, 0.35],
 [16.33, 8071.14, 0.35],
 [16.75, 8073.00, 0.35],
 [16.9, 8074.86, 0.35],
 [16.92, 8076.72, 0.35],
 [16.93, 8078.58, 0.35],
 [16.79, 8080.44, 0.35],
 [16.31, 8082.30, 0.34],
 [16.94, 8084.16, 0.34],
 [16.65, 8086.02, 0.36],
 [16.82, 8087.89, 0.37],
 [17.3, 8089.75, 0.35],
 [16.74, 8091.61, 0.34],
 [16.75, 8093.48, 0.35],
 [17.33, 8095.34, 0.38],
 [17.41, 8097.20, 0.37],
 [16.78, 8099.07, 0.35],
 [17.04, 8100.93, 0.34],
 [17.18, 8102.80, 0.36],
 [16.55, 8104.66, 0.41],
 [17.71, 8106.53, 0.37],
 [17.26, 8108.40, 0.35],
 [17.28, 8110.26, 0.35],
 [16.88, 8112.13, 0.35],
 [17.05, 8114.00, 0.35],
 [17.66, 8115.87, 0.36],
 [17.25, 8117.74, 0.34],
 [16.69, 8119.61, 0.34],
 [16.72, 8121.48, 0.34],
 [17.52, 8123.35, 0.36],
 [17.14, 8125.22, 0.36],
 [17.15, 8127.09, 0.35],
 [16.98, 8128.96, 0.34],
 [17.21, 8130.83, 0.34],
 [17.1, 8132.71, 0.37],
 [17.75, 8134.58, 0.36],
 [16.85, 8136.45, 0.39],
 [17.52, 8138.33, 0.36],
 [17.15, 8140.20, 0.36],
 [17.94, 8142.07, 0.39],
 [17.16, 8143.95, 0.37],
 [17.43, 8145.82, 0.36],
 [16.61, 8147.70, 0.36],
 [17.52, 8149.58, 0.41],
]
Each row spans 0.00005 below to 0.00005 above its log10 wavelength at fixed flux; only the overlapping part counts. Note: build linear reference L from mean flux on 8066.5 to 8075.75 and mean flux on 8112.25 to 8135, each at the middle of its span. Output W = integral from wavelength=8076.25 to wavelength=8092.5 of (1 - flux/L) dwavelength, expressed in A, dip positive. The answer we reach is 0.2 A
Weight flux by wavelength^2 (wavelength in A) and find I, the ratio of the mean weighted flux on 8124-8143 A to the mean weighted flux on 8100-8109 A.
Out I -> 1.0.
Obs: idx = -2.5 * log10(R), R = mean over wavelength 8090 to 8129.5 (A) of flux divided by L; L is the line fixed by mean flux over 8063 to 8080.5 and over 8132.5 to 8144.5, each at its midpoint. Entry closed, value 0.00 mag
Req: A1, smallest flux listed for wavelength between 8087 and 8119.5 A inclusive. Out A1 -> 16.55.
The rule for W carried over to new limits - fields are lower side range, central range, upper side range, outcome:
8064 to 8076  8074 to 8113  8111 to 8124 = 0.0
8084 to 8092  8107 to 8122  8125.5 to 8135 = 0.0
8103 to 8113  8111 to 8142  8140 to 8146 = 0.2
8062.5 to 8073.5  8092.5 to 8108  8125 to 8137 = -0.1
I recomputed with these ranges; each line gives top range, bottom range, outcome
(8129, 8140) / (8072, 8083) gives 1.04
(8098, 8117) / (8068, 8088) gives 1.03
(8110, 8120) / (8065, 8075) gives 1.03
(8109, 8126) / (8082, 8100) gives 1.02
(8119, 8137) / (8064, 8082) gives 1.03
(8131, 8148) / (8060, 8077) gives 1.04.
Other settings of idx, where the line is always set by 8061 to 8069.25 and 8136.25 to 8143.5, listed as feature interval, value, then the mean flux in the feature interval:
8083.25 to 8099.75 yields 0.015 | 17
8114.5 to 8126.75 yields 0.010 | 17.2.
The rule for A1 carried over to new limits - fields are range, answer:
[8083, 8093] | 16.65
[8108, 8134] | 16.69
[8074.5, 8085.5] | 16.31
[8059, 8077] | 16.33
